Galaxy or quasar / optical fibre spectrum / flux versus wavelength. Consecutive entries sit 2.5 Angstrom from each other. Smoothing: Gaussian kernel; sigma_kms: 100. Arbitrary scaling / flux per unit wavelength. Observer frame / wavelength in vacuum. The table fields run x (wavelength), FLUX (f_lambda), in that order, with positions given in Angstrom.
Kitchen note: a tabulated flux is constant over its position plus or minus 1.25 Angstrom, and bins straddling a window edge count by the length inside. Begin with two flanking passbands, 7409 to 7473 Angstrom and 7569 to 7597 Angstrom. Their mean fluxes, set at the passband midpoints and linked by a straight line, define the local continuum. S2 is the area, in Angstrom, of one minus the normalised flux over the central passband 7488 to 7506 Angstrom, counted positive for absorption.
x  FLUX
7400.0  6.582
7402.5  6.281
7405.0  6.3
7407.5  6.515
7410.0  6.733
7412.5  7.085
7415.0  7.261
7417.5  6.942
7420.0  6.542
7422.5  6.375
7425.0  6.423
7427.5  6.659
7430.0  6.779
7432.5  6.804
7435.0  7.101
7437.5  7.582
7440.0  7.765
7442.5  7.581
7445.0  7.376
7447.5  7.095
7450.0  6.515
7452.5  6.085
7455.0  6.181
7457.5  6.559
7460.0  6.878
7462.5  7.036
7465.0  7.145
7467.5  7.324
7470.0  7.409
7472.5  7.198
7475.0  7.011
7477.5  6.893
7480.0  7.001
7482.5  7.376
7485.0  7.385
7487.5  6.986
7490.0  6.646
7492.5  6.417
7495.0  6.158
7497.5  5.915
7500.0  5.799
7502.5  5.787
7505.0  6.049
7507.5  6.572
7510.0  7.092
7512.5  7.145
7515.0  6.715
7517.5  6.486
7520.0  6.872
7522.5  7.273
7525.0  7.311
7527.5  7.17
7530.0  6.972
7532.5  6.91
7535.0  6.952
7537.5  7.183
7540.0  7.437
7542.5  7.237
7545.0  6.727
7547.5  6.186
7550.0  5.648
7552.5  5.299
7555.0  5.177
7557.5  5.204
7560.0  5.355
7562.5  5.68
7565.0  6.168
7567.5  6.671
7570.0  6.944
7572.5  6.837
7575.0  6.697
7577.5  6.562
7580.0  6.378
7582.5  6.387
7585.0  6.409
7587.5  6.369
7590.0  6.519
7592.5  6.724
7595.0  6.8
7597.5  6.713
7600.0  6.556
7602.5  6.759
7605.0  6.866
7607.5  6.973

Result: 1.7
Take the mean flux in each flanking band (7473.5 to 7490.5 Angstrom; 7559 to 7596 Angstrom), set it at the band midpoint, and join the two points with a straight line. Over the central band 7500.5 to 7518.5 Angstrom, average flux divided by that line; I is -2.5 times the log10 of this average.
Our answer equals 0.059 mag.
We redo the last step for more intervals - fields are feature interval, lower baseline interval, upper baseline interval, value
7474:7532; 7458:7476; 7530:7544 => 0.06 mag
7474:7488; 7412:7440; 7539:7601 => -0.07 mag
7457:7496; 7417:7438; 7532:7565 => -0.07 mag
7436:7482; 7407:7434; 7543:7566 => -0.09 mag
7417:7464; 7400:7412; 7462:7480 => 0.00 mag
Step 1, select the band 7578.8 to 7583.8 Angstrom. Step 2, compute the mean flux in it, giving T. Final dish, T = 6.38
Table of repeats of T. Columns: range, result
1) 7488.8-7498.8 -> 6.28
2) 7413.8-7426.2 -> 6.71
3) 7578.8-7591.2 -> 6.41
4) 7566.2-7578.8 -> 6.74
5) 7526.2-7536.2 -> 7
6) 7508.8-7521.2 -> 6.86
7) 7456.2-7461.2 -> 6.71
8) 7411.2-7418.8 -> 7.09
